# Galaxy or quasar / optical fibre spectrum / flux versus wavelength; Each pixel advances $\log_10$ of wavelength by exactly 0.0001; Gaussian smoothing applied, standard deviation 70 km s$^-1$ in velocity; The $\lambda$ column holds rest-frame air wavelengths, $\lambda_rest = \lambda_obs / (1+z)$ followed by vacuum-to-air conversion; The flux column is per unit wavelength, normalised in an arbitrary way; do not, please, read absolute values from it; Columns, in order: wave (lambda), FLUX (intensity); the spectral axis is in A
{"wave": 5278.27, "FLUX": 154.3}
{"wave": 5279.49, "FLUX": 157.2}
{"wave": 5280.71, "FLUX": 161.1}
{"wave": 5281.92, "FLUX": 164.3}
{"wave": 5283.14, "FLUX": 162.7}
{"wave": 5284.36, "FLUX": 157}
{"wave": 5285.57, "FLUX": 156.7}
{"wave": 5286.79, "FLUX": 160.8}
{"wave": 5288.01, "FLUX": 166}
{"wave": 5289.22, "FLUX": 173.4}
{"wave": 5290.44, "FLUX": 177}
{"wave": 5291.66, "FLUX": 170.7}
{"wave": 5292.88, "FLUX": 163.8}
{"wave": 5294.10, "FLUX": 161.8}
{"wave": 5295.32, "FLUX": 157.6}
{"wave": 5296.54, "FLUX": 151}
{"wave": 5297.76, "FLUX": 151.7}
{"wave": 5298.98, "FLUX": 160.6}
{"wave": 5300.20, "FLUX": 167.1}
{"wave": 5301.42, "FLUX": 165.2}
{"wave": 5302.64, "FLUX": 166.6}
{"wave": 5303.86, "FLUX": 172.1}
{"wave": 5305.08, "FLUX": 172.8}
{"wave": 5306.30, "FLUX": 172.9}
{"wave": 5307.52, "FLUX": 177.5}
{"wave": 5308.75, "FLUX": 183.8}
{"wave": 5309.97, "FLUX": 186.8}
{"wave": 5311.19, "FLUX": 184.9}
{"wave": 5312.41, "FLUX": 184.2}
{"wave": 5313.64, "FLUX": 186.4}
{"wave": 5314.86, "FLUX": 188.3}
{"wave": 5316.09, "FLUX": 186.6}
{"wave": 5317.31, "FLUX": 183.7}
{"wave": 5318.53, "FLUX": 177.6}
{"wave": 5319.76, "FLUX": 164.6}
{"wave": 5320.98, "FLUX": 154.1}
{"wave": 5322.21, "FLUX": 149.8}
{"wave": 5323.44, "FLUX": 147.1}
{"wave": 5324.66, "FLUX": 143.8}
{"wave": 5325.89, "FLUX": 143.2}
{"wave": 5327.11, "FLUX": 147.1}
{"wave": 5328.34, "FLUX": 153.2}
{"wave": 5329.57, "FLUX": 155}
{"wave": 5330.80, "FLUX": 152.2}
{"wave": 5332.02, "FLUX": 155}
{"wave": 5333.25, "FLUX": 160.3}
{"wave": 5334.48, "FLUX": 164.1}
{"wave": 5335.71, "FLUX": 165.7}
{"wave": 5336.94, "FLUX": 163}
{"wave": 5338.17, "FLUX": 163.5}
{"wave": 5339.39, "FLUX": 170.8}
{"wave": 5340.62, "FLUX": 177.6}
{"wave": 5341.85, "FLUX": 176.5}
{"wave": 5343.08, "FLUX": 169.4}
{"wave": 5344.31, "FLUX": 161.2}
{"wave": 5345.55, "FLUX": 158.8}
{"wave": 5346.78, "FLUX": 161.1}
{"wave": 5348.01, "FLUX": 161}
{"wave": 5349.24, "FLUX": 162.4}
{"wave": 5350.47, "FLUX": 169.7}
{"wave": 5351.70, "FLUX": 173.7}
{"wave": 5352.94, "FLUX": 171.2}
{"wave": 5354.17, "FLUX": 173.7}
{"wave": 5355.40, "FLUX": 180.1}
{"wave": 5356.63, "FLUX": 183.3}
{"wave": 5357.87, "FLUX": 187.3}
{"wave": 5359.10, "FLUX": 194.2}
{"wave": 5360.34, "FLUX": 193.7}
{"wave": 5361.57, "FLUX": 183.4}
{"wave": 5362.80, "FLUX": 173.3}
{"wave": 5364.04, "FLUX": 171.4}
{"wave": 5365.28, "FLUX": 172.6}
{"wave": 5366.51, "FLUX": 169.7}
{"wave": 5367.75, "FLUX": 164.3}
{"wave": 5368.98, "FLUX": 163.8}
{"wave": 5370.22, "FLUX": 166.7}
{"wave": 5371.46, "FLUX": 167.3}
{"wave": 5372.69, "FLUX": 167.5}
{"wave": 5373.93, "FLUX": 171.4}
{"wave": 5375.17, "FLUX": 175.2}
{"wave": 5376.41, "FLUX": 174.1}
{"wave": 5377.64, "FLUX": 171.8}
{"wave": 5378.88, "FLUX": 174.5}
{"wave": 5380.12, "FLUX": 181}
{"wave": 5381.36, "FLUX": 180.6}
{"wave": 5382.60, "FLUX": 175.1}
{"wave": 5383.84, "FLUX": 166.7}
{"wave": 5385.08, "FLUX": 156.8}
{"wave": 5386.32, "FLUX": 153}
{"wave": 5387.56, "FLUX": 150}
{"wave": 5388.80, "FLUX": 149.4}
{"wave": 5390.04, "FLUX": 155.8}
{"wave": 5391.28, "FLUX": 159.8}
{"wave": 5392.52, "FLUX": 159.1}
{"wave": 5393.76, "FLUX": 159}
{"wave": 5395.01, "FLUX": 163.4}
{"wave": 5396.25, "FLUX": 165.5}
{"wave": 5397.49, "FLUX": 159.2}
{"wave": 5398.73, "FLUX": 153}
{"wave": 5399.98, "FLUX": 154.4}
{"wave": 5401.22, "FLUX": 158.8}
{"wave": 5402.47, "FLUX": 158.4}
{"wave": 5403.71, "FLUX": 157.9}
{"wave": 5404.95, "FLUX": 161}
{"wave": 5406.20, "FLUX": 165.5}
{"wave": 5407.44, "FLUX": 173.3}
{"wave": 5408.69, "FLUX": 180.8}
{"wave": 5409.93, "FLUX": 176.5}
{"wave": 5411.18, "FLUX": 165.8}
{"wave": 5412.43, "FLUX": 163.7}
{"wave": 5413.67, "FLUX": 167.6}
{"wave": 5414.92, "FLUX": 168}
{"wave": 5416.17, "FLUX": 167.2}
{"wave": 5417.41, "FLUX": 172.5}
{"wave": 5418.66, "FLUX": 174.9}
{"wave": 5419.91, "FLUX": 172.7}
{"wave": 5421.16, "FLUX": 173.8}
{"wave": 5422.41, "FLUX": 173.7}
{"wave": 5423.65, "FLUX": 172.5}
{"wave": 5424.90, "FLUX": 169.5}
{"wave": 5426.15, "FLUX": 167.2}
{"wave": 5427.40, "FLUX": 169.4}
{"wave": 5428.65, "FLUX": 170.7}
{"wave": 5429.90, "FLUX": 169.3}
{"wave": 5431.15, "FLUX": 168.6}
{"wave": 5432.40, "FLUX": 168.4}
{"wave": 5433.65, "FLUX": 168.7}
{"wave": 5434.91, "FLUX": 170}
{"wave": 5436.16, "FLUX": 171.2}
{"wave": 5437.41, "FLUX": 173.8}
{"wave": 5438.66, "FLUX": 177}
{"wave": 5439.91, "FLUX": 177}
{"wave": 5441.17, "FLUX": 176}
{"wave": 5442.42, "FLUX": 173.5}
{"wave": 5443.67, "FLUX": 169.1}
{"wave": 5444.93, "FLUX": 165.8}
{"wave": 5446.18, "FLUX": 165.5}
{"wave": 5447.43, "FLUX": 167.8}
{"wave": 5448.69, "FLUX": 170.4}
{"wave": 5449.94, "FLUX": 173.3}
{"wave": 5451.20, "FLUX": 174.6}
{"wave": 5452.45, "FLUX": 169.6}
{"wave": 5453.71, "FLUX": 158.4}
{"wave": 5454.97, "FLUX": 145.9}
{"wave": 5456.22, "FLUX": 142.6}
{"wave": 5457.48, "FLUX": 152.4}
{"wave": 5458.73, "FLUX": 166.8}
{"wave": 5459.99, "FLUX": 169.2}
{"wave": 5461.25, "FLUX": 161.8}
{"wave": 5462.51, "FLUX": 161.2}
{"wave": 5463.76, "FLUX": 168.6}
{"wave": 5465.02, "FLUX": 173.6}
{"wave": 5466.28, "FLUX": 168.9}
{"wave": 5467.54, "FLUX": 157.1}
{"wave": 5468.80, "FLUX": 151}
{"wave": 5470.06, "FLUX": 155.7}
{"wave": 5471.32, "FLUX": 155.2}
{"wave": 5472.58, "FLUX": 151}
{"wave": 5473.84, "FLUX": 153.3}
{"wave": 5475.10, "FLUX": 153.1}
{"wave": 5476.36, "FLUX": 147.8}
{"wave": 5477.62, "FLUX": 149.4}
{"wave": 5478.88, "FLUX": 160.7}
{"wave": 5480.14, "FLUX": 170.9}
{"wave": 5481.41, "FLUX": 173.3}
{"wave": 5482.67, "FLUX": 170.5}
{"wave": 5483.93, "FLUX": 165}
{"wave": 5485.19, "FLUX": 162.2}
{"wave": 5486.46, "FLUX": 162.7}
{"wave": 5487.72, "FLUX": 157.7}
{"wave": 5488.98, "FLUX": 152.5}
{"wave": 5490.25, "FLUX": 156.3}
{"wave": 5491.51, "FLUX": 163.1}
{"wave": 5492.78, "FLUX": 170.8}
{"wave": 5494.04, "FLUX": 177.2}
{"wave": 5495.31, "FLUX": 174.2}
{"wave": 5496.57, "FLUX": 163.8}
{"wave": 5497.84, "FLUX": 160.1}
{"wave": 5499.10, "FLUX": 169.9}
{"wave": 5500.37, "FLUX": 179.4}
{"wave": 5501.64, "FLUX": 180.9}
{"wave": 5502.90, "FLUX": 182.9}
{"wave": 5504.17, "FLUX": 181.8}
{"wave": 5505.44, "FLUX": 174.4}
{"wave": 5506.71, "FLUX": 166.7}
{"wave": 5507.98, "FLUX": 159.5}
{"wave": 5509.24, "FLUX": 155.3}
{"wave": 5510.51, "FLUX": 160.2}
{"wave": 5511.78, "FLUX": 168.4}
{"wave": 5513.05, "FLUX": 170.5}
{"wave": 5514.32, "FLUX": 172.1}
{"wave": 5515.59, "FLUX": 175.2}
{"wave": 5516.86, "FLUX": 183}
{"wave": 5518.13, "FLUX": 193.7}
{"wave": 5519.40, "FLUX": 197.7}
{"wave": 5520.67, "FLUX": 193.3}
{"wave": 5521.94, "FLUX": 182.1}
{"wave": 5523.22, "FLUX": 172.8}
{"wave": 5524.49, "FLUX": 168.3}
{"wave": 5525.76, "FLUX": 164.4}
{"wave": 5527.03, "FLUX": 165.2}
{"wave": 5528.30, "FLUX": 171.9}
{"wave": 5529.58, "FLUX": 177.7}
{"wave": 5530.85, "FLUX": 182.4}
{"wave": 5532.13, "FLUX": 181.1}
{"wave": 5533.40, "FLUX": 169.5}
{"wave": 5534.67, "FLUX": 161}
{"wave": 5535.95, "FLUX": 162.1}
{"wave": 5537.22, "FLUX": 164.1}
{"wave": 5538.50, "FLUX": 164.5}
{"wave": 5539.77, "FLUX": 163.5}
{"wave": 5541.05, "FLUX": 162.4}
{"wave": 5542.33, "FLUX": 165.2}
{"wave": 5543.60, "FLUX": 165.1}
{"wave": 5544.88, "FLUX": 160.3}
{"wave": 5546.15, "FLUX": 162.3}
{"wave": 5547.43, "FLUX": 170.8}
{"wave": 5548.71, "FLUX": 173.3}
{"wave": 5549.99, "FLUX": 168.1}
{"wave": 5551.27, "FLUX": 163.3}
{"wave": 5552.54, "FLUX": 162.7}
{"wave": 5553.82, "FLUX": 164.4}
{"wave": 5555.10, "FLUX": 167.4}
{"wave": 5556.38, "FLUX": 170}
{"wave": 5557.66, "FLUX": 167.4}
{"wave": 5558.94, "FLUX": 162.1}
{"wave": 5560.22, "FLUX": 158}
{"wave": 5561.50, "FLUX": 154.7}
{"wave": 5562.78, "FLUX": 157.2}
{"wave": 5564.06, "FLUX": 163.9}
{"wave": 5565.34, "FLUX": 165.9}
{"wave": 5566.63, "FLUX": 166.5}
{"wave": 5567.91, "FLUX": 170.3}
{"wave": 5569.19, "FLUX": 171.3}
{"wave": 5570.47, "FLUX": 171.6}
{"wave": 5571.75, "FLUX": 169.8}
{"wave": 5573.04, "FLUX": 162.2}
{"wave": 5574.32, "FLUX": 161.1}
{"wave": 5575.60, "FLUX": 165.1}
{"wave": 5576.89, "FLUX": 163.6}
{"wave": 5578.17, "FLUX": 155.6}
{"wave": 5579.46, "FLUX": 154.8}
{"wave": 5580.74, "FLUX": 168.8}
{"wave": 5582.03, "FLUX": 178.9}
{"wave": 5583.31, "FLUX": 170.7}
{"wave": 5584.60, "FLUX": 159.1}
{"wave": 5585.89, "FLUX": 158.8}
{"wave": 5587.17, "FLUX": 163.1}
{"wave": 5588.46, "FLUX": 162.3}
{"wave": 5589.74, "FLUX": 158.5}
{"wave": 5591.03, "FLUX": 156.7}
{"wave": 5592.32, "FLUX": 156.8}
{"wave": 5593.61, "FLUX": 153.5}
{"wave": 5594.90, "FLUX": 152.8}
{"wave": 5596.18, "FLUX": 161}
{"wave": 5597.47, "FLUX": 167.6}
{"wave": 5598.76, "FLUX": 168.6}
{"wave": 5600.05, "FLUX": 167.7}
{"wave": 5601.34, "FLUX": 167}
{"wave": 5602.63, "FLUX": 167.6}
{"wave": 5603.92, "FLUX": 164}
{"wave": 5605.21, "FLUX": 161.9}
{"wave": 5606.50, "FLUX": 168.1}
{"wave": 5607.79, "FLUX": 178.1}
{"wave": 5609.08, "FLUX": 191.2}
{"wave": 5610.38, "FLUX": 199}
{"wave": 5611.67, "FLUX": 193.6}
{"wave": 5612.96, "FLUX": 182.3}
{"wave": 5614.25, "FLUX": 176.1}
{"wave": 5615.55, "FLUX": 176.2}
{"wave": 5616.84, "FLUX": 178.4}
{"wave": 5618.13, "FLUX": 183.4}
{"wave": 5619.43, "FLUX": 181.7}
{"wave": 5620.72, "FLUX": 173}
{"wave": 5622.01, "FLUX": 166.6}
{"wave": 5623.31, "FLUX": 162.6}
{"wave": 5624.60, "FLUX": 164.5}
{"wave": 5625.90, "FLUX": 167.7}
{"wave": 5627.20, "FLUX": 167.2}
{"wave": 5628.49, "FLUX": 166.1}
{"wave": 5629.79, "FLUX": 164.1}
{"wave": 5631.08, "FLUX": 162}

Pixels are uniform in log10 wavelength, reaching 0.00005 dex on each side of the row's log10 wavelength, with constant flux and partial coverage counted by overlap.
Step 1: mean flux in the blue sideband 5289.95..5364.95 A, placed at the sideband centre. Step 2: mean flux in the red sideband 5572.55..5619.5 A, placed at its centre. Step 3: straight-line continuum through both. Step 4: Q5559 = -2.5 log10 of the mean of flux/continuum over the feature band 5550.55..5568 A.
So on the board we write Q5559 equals 0.03 mag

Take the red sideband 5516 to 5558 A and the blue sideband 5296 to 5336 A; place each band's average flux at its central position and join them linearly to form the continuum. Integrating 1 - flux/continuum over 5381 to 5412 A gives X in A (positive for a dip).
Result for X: 1.0 A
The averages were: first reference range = 166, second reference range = 171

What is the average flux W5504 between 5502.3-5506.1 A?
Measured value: 179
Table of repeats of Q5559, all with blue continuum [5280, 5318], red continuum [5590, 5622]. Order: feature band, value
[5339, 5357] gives 0.00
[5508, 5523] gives -0.03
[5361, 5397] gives 0.02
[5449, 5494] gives 0.07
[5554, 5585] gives 0.04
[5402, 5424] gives 0.01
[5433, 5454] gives 0.00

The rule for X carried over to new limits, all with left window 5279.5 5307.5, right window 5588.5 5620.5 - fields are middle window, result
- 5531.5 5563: 0.9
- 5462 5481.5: 1.1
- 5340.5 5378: -1.5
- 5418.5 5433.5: -0.3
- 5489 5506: -0.2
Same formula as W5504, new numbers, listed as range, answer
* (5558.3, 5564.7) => 159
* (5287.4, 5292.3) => 172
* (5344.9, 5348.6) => 160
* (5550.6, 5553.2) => 163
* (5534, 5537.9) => 162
